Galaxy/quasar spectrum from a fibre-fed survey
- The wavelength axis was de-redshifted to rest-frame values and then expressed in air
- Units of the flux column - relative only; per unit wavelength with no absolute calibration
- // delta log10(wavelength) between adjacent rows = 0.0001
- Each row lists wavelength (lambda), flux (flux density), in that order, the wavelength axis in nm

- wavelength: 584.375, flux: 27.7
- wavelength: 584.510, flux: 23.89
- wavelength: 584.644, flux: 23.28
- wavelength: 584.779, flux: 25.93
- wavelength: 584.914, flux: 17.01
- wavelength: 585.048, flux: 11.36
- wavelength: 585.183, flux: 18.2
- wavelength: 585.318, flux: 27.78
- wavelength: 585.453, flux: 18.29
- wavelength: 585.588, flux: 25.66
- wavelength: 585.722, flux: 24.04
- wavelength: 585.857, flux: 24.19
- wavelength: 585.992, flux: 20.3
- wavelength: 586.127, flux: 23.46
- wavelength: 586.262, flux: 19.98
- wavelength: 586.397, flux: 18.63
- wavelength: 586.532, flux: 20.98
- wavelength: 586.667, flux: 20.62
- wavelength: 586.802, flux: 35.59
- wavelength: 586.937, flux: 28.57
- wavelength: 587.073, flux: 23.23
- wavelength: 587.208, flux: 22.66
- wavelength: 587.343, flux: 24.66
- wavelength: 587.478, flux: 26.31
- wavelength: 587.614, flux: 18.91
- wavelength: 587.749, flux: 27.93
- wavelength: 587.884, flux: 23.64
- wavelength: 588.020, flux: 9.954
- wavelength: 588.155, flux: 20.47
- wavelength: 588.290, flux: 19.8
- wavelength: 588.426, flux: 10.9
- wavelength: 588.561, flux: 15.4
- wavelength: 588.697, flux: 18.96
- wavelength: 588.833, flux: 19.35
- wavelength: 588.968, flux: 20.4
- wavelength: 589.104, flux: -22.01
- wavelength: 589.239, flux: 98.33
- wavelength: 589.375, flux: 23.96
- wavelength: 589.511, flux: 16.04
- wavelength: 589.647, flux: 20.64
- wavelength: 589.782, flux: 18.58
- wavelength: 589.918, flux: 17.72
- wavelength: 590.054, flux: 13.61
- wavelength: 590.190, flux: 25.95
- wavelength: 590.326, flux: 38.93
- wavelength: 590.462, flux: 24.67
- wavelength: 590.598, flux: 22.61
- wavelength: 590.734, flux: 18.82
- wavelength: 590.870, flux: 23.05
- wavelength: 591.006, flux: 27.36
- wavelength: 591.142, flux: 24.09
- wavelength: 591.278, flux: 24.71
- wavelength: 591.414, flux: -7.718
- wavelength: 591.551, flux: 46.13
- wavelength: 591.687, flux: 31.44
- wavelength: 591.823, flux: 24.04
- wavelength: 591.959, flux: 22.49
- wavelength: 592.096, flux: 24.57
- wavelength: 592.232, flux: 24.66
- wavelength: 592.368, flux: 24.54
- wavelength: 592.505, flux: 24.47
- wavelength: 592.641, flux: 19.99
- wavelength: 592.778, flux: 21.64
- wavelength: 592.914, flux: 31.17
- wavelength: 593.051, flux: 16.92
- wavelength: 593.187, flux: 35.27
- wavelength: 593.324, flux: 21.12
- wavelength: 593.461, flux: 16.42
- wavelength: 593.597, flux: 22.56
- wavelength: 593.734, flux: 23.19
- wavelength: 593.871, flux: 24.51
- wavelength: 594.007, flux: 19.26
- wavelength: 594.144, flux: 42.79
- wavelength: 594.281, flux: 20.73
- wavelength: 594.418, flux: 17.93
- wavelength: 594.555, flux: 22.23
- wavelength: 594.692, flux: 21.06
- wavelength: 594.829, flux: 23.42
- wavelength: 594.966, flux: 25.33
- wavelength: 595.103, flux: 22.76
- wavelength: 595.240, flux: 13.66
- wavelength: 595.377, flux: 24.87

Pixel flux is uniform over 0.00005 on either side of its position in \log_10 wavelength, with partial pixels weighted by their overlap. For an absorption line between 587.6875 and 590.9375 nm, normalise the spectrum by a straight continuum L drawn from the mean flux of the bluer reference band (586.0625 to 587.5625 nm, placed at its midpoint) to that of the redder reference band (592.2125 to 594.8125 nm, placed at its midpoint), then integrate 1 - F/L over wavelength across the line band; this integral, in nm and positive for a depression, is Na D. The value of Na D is 0.258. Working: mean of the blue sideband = 24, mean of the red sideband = 23.7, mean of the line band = 22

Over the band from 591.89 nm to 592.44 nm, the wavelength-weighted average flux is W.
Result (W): 24.1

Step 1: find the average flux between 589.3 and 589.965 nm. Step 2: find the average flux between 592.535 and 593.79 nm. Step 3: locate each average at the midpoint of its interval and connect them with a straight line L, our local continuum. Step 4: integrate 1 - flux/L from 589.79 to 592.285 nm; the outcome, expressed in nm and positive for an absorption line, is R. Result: -0.25 nm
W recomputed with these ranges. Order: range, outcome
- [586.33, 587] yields 24.9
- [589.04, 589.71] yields 27.7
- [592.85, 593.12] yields 24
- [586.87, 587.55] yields 25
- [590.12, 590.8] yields 26.2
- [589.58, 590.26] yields 19.4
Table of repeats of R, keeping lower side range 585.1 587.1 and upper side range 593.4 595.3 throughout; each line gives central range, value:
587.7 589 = 0.257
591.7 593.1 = -0.067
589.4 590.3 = 0.117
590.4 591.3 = -0.027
